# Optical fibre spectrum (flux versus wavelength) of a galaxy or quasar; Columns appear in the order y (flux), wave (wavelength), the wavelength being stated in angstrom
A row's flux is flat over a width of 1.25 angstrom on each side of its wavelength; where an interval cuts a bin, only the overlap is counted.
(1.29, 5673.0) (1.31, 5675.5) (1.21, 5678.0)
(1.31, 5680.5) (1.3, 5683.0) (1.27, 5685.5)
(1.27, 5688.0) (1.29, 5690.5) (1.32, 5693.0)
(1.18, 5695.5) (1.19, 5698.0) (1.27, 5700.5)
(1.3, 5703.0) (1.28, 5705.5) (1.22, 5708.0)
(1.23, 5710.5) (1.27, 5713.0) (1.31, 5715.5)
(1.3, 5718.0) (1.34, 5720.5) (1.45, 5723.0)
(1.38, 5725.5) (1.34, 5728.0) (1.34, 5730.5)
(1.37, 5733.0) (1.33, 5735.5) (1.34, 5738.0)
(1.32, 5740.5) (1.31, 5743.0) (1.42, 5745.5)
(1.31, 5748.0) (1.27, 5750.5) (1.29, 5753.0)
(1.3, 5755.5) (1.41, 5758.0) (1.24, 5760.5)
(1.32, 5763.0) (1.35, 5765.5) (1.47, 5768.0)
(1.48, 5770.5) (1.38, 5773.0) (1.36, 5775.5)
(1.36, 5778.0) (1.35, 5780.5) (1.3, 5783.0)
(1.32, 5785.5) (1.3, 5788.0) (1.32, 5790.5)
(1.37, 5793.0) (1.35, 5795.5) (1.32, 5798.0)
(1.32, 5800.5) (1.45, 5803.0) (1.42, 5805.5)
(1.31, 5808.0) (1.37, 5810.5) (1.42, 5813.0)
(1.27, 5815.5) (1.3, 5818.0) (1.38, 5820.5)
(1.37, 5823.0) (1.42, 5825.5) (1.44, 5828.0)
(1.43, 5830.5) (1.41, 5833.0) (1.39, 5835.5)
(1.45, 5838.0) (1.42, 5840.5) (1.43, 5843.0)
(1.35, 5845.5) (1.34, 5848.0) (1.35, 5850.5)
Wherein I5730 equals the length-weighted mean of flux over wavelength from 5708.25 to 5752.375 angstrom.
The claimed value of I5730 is 1.33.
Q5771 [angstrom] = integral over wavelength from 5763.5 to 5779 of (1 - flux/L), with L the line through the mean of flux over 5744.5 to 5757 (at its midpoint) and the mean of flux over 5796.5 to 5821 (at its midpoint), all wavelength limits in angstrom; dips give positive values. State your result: -0.8 angstrom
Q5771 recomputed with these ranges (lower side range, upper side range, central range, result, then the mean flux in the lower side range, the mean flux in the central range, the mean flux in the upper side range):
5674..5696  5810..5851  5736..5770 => -0.26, 1.28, 1.34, 1.39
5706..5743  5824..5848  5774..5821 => 1.16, 1.32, 1.35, 1.41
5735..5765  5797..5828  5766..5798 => -0.40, 1.32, 1.36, 1.37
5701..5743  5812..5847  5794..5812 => 0.12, 1.32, 1.36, 1.39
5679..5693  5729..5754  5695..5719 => 0.89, 1.29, 1.26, 1.33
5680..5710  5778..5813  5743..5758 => -0.16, 1.26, 1.32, 1.35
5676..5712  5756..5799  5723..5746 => -0.85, 1.26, 1.35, 1.35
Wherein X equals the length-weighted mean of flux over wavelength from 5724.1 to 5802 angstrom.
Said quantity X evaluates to 1.34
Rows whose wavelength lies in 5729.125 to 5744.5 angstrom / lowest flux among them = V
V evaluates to 1.31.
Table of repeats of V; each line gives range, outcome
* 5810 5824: 1.27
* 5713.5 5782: 1.24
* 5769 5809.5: 1.3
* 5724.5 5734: 1.34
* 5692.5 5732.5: 1.18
